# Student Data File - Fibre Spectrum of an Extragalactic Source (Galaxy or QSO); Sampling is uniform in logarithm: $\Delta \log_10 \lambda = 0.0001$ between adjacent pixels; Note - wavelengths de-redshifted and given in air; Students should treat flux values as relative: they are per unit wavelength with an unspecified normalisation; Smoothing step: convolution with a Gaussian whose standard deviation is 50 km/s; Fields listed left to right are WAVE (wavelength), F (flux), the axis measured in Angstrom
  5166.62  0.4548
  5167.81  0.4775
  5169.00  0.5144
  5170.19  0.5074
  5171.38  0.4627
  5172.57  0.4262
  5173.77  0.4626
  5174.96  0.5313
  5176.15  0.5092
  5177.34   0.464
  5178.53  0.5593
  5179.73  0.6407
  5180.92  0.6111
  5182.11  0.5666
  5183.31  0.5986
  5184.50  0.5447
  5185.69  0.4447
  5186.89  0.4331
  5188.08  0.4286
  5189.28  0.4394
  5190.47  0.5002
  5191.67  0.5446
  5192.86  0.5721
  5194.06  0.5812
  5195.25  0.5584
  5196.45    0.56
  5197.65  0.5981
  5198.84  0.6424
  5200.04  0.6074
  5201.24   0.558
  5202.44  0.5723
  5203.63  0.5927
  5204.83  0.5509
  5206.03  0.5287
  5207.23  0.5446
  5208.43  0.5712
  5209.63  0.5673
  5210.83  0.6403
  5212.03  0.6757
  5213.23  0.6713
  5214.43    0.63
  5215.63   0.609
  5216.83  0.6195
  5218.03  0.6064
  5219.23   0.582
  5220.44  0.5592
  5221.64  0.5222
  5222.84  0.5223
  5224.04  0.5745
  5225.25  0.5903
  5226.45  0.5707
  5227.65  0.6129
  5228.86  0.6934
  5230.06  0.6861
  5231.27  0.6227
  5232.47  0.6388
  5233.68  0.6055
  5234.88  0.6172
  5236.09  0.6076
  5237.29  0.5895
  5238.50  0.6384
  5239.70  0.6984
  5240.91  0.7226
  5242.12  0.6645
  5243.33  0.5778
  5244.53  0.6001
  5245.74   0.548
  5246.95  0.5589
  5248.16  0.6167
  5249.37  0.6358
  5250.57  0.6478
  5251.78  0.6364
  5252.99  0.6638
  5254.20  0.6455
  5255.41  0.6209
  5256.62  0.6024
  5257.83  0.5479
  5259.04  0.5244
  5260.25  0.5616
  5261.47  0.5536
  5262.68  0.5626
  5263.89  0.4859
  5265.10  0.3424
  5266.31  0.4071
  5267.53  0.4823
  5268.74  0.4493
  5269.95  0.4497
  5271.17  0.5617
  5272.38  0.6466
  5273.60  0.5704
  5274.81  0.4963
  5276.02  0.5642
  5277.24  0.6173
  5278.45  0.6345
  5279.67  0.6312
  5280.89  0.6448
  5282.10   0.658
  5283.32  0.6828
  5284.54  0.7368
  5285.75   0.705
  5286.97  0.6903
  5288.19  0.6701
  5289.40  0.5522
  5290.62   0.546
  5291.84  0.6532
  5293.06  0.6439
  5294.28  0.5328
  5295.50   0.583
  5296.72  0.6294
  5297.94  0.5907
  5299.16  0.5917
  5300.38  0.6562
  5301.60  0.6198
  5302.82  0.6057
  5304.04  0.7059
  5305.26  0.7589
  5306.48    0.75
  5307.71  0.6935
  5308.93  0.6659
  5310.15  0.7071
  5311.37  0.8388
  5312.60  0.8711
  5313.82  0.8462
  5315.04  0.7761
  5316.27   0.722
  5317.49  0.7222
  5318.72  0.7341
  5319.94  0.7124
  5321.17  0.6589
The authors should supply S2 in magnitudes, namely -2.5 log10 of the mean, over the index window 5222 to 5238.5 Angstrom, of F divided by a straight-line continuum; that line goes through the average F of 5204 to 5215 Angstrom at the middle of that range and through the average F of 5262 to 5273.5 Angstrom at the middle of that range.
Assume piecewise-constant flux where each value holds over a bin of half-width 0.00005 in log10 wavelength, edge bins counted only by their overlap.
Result -0.094 mag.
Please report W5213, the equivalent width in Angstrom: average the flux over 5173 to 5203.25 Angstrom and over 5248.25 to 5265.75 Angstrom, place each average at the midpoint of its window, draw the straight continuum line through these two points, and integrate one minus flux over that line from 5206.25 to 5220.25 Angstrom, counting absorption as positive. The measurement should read -1.4 Angstrom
